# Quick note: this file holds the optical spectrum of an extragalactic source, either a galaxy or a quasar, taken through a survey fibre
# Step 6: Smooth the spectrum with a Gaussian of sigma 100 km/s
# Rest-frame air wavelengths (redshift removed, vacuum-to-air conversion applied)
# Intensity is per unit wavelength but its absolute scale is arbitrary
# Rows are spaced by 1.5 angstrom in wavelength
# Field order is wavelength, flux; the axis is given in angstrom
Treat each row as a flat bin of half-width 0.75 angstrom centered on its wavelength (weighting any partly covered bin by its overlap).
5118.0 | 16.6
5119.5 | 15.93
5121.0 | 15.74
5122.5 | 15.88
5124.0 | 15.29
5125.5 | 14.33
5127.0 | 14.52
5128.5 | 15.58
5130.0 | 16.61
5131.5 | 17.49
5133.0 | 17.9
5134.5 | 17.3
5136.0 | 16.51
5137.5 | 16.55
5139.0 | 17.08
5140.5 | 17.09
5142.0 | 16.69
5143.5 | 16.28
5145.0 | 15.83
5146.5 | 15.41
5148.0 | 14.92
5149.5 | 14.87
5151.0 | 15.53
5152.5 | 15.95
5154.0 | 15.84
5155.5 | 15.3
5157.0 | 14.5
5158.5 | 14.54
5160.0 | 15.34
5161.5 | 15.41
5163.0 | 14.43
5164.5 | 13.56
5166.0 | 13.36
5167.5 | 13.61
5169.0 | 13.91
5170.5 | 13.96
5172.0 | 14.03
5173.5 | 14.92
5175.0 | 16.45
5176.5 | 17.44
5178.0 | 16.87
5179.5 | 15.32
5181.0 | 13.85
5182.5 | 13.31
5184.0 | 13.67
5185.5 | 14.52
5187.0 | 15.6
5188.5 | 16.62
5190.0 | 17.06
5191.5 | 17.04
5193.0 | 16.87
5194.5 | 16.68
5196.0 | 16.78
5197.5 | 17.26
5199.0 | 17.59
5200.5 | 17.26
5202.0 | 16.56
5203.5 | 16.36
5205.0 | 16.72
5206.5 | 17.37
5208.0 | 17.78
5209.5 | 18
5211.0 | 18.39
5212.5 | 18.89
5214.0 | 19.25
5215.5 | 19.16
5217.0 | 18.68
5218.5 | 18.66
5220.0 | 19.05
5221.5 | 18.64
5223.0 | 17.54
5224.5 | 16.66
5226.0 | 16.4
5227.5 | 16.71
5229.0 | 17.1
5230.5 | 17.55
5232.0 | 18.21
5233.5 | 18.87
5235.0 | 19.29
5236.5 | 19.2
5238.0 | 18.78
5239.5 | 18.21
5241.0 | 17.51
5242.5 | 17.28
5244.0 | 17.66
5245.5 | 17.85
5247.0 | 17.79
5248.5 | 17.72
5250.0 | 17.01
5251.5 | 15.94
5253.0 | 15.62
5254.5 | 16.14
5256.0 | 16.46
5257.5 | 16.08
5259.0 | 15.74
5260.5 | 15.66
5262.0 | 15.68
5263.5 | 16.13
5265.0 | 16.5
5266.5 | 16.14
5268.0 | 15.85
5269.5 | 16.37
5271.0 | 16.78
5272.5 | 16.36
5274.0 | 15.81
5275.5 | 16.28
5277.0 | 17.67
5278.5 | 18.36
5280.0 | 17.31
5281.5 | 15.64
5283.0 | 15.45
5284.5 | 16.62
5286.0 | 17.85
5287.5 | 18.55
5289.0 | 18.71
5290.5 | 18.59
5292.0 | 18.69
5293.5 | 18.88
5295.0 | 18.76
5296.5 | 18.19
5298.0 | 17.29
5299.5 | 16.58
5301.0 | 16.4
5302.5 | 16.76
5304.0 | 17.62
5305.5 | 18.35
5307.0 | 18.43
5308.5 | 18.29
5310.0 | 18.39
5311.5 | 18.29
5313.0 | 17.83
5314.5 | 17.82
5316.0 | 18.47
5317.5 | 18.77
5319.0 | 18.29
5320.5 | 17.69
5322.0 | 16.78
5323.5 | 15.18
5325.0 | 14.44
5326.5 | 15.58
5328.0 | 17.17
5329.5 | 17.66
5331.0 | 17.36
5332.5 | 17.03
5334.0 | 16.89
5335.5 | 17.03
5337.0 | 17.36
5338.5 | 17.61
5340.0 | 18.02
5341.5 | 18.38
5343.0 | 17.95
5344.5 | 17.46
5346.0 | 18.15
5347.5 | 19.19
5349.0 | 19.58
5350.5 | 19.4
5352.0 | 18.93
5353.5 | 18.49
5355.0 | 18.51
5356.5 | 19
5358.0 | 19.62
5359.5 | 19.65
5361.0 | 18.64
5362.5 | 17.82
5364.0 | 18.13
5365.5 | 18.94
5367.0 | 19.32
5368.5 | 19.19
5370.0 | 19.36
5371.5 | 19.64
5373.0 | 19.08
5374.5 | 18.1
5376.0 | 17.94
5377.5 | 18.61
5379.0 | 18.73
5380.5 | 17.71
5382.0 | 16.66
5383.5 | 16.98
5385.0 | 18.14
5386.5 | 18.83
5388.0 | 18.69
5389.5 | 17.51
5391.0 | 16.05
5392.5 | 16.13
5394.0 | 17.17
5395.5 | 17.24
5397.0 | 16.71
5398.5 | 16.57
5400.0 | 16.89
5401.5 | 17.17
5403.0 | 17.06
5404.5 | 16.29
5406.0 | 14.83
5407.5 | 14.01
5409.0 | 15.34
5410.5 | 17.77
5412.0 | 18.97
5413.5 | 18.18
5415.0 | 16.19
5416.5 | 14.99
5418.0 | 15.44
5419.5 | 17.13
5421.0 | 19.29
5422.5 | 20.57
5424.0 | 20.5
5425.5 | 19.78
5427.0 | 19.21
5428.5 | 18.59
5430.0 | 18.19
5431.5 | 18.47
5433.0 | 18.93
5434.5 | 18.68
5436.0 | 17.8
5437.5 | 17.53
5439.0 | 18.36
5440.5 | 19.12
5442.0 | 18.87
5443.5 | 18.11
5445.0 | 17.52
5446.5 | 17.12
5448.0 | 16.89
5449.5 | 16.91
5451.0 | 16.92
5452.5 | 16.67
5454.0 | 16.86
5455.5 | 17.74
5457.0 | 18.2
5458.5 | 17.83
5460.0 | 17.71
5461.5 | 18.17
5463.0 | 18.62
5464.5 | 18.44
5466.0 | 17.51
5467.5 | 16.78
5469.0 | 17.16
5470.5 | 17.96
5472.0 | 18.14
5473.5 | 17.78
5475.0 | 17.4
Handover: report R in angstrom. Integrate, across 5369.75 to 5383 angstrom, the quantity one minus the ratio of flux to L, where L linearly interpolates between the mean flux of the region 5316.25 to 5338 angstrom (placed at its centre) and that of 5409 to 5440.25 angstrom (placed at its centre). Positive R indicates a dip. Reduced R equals -0.59 angstrom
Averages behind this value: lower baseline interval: 17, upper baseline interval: 18.2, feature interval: 18.4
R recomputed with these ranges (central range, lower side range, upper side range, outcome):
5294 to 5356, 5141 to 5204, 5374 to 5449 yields -3.2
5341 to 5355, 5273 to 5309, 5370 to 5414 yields -0.9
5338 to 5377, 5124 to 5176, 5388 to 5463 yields -3.8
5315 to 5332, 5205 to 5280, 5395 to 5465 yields 0.4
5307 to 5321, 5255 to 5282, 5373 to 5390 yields -1.0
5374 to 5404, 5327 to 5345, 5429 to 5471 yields 0.3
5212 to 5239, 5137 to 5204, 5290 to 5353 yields -3.1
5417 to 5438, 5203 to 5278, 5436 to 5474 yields -1.0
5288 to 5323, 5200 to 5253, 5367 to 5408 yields -0.6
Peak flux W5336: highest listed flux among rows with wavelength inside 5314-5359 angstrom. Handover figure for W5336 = 19.62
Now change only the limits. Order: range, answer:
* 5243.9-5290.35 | 18.71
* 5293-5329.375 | 18.88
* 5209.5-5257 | 19.29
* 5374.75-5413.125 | 18.97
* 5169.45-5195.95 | 17.44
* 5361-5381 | 19.64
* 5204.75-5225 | 19.25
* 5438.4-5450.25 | 19.12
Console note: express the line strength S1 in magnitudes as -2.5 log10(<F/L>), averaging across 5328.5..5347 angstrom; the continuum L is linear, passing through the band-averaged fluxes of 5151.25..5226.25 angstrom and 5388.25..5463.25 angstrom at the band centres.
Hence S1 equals -0.03 mag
